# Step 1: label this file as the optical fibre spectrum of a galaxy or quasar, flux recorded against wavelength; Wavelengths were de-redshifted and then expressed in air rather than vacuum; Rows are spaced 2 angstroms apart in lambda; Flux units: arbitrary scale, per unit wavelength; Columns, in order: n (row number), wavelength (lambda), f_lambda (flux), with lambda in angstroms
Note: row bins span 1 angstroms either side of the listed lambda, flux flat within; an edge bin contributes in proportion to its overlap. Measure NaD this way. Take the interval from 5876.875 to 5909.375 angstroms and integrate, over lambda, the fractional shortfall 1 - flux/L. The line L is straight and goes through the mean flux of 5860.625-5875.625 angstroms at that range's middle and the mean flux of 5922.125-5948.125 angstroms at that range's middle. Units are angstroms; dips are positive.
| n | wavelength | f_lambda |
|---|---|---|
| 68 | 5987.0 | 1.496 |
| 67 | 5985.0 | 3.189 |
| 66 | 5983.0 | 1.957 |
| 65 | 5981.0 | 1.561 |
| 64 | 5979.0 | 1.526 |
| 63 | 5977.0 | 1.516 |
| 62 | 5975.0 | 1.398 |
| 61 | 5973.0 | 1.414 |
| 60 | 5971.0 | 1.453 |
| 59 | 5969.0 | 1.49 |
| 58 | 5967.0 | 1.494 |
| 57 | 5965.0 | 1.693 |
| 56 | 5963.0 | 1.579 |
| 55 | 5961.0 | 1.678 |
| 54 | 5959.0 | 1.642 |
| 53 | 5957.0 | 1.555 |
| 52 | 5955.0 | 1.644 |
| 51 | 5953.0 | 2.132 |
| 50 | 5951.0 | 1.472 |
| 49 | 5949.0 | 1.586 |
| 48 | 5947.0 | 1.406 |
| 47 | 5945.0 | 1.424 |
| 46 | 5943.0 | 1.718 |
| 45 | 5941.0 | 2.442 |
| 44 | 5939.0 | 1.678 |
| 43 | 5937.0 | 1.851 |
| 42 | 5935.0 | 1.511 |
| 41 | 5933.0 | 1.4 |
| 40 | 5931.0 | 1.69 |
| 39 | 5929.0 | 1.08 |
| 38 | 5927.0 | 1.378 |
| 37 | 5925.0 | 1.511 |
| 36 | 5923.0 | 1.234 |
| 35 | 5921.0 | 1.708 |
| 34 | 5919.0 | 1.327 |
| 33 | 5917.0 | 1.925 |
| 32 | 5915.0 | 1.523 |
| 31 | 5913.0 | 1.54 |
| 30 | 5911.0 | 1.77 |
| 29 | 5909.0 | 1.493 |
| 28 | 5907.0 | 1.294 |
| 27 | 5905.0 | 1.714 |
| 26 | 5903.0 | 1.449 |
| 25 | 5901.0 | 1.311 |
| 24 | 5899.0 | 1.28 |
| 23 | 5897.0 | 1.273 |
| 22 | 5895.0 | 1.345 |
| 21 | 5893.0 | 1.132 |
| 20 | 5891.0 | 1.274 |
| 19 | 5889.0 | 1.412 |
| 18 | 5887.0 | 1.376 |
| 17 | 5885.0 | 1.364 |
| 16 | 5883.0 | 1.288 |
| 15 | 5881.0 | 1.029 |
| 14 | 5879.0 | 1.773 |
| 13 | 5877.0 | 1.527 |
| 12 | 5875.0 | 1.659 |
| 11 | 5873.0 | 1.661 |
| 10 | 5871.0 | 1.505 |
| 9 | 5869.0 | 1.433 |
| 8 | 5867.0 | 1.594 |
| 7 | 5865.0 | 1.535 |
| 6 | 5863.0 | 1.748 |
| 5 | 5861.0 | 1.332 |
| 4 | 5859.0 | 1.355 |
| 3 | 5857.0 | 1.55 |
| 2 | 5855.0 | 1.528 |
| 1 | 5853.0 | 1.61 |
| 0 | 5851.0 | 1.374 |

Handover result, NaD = 4.1 angstroms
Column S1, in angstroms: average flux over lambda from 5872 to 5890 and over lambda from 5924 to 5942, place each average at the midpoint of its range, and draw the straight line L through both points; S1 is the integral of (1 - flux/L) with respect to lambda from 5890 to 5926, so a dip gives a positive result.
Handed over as 2.1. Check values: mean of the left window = 1.45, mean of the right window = 1.62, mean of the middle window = 1.45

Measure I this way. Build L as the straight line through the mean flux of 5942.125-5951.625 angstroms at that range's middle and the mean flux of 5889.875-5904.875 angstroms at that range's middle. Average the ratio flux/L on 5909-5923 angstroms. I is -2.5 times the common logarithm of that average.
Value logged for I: -0.14 mag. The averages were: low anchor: 1.32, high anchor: 1.52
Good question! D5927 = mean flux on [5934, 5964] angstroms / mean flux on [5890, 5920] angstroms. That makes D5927 1.2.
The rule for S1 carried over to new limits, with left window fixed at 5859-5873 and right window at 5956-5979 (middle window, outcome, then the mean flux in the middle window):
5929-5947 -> -1.5 angstroms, 1.66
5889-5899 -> 1.7 angstroms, 1.27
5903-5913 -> -0.2 angstroms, 1.55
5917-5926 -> 0.2 angstroms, 1.5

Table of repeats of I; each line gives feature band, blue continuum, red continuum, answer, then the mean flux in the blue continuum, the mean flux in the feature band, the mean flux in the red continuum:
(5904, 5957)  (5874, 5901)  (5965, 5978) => -0.12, 1.36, 1.59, 1.48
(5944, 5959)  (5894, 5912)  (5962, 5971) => -0.06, 1.44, 1.61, 1.55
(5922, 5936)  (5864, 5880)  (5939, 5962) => 0.19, 1.59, 1.4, 1.7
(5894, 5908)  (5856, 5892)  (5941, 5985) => 0.11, 1.47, 1.38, 1.64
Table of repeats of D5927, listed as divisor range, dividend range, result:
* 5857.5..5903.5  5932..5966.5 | 1.17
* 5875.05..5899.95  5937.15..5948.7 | 1.28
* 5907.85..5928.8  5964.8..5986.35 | 1.11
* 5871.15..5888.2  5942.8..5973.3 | 1.09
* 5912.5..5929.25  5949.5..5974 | 1.08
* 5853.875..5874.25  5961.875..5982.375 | 1.00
